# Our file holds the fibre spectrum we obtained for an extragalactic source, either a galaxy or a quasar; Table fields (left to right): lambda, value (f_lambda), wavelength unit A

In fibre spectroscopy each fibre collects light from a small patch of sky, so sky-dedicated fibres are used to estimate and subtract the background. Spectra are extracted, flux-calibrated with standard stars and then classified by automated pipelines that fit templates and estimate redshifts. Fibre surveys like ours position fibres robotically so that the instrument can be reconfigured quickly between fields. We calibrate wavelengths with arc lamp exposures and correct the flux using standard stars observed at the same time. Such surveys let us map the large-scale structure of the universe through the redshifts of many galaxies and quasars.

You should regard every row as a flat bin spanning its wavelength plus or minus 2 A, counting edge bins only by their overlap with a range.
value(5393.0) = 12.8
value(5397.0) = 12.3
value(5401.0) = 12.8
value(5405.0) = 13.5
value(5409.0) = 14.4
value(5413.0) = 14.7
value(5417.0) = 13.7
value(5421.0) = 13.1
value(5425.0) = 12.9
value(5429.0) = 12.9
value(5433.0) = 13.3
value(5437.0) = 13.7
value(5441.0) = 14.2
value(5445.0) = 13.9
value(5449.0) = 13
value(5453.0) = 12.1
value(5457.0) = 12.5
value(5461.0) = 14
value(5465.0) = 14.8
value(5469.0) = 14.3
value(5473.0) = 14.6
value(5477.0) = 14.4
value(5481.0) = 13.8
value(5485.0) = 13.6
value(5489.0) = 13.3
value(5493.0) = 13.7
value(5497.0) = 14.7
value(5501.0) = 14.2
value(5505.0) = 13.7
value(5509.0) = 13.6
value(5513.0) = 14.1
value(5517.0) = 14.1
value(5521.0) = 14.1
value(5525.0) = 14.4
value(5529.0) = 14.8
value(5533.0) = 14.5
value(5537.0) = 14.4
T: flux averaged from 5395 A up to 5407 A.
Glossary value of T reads 12.9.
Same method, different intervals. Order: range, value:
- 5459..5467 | 14.4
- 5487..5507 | 13.9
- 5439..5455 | 13.3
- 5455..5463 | 13.2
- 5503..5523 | 13.9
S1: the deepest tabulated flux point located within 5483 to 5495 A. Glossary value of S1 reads 13.3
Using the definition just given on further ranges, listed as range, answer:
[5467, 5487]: 13.6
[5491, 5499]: 13.7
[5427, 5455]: 12.1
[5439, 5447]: 13.9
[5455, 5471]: 12.5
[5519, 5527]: 14.1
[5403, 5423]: 13.1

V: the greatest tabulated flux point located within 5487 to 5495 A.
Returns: 13.7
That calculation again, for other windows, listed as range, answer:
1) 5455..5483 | 14.8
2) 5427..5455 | 14.2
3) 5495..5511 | 14.7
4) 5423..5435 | 13.3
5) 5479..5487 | 13.8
